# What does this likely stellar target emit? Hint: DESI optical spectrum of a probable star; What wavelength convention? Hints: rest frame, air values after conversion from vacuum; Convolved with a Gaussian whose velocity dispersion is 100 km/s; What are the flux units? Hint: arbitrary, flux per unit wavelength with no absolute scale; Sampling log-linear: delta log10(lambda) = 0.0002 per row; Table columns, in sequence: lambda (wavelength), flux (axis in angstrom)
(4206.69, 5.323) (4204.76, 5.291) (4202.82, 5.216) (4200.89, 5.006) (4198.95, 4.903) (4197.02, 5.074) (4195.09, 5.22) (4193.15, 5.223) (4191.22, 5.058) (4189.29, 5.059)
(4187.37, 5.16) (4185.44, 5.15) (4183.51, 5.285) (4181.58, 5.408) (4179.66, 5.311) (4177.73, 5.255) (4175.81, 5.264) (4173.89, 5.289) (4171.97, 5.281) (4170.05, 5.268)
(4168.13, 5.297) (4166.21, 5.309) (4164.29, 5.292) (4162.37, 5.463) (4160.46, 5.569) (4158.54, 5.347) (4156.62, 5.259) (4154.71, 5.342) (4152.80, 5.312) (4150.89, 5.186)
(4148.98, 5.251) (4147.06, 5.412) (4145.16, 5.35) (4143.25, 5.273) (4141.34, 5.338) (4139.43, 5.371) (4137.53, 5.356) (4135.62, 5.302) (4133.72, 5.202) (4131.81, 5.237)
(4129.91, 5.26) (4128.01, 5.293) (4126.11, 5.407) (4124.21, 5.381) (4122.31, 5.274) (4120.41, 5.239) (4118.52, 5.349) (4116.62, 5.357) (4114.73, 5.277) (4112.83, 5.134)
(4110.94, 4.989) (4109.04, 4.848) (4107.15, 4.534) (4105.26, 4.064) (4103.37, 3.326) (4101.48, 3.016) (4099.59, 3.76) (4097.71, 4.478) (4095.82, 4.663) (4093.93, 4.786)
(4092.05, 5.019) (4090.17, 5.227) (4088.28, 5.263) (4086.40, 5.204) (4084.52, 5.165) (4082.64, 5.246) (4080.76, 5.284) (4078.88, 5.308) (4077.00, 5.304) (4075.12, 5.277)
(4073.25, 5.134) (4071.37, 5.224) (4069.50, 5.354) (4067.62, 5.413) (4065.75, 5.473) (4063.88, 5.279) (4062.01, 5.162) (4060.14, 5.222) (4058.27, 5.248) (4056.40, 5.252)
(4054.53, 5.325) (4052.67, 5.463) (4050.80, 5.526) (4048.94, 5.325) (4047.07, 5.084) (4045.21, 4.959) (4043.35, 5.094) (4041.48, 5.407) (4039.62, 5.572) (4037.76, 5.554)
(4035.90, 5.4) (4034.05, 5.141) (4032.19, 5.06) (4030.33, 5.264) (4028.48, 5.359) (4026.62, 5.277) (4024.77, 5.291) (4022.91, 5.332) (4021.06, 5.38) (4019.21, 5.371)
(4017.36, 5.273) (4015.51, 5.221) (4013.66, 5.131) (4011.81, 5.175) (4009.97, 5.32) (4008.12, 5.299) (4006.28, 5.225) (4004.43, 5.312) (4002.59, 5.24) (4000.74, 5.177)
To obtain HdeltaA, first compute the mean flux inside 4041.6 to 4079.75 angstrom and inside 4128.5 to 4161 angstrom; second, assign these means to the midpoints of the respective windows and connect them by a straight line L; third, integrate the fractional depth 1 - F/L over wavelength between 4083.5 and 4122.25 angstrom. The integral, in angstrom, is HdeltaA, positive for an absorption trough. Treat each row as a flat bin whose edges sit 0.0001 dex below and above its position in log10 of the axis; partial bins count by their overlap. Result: 4.0 angstrom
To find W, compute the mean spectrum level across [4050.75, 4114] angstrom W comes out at 4.96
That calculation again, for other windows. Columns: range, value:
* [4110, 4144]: 5.28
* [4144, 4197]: 5.28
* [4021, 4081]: 5.29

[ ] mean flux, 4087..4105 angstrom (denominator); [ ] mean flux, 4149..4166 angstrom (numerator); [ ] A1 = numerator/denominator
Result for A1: 1.2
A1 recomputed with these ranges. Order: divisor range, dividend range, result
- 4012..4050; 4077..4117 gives 0.90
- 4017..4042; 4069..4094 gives 0.98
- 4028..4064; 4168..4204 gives 0.98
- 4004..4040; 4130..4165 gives 1.01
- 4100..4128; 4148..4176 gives 1.11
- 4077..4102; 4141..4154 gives 1.09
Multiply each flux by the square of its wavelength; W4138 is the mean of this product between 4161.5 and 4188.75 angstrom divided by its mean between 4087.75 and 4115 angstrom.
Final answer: 1.21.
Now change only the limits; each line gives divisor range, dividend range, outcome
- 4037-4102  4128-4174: 1.08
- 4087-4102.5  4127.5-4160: 1.20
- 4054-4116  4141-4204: 1.11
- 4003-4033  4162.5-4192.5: 1.08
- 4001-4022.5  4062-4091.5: 1.03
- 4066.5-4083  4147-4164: 1.05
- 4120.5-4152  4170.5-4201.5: 1.00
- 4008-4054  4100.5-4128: 0.95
